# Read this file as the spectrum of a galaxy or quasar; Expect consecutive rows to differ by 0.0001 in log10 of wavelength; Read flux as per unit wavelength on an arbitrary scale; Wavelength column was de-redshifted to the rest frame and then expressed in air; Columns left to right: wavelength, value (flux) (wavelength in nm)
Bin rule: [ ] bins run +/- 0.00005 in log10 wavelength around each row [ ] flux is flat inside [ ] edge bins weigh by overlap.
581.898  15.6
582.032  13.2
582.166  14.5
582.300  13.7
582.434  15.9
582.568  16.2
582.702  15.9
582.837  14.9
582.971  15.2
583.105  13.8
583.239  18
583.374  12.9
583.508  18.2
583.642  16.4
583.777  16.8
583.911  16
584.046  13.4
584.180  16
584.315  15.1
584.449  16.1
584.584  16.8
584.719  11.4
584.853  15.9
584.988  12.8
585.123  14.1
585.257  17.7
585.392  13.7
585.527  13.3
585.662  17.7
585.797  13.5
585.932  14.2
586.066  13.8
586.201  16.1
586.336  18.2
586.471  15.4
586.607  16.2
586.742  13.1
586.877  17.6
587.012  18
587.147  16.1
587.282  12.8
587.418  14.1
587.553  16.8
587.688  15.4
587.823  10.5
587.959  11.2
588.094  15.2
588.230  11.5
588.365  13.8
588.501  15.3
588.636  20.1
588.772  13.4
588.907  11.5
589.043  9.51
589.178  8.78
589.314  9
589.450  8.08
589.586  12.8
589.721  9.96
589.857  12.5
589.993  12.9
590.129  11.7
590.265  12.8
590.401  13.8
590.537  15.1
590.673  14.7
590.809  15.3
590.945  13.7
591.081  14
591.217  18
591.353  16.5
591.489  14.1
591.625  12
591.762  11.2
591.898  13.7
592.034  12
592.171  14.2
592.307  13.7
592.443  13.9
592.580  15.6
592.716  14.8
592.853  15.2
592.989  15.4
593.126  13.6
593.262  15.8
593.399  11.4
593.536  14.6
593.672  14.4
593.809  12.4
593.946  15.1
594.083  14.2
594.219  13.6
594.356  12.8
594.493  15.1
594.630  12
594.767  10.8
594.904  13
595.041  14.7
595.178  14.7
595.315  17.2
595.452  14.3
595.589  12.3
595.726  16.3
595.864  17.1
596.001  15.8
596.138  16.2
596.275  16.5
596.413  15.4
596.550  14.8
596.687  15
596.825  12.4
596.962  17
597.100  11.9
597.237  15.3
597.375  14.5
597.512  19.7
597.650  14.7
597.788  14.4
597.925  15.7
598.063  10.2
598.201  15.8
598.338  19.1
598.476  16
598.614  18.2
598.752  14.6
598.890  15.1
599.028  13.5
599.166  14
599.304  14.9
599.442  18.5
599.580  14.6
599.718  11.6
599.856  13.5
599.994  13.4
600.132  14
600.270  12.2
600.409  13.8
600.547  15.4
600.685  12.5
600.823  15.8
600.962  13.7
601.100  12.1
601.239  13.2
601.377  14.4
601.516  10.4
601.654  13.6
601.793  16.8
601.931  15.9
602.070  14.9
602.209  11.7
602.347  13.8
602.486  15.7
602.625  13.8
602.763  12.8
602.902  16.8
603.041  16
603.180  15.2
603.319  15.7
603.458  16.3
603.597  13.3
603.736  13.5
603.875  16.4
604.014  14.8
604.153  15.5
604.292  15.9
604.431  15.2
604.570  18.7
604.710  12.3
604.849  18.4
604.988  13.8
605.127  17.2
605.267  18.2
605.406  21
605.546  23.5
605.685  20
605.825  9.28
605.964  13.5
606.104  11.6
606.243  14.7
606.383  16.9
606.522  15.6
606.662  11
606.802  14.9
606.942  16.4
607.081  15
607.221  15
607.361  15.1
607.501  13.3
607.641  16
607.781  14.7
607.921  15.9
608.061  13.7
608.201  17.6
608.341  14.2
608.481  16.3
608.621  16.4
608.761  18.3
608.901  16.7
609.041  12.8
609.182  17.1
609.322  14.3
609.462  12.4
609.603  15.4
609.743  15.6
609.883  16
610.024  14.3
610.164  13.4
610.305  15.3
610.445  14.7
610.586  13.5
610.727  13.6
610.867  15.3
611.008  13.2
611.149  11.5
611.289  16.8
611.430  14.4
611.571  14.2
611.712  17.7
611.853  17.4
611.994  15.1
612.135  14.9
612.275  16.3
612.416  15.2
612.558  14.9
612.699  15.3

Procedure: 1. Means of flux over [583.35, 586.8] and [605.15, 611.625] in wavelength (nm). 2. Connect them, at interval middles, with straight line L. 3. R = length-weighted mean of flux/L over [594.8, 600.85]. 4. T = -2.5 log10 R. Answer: 0.02 mag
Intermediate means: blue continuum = 15.2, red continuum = 15.2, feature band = 14.9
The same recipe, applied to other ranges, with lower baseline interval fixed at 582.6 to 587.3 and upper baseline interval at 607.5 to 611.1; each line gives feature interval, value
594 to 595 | 0.16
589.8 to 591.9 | 0.10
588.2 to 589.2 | 0.16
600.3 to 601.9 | 0.10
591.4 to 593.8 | 0.11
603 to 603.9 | 0.00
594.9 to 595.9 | 0.02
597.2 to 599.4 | -0.02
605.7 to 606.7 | 0.11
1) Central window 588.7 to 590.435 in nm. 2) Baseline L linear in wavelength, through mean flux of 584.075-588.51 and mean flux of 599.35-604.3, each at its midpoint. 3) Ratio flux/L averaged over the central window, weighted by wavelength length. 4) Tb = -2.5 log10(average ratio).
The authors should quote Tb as 0.29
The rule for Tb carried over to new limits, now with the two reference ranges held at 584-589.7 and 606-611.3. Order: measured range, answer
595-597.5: -0.05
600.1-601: 0.05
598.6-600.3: 0.01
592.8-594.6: 0.02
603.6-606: -0.11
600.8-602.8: 0.06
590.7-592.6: 0.01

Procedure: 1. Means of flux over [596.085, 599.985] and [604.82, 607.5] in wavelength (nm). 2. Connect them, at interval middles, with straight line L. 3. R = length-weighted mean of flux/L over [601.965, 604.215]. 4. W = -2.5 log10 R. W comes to 0.051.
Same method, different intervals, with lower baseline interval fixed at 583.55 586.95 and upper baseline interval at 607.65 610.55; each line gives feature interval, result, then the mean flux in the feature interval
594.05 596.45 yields 0.05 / 14.6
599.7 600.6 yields 0.13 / 13.5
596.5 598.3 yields 0.03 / 14.8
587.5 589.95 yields 0.22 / 12.5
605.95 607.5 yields 0.06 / 14.5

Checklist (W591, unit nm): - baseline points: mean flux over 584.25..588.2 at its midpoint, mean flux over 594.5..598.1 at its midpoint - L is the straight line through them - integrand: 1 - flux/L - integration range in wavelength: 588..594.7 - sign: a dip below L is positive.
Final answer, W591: 0.60 nm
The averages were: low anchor 14.9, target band 13.5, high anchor 14.7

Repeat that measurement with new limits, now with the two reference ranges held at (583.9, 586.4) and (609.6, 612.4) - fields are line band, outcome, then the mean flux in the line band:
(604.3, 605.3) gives -0.081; 16.2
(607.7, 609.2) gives -0.081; 15.7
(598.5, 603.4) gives 0.196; 14.4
